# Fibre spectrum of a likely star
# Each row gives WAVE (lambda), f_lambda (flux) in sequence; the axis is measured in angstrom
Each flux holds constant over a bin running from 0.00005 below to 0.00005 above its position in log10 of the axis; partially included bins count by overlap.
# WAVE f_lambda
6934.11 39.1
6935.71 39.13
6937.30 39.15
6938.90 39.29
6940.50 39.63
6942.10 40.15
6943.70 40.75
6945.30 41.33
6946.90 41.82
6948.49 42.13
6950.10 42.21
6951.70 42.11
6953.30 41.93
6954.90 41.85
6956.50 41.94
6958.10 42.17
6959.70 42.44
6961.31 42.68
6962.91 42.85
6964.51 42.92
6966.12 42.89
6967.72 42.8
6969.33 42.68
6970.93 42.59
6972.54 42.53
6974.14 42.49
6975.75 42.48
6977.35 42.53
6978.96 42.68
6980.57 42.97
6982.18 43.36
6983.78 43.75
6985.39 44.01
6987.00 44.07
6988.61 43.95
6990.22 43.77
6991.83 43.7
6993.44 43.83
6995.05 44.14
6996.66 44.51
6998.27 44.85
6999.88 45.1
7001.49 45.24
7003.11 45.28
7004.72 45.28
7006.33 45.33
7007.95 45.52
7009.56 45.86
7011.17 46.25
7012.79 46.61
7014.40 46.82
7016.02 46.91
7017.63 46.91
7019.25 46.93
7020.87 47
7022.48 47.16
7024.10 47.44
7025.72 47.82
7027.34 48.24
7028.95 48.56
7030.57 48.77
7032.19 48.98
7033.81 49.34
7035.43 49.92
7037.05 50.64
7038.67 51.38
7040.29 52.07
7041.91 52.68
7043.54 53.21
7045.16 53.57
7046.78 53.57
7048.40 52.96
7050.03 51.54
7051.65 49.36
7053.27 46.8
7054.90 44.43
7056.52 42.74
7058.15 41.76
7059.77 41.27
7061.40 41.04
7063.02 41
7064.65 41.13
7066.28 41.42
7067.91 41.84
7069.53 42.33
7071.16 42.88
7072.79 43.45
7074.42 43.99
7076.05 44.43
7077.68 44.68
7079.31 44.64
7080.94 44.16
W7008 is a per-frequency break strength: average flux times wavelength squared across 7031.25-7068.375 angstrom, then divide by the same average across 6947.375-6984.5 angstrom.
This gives 1.14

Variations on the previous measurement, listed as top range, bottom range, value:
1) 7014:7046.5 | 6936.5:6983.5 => 1.20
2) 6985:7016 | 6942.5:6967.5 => 1.08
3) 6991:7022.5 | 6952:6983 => 1.08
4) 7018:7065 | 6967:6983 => 1.15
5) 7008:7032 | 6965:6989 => 1.11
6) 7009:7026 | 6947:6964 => 1.13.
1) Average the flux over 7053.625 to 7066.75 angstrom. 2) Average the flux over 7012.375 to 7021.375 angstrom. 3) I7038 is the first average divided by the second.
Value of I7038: 0.90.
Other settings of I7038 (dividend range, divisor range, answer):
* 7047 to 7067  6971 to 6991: 1.04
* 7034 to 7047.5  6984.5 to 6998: 1.18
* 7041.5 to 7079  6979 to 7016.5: 1.02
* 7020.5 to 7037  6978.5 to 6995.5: 1.11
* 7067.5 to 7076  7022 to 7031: 0.90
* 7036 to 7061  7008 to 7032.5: 1.04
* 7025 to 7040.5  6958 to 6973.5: 1.16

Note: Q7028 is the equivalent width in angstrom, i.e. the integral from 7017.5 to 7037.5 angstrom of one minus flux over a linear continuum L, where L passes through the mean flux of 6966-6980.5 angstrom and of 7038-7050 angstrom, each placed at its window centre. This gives 0.8 angstrom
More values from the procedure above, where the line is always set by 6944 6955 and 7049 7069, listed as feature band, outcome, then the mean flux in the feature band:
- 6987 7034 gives -3.5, 46.1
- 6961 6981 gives -0.2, 42.7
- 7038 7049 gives -2.3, 52.8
